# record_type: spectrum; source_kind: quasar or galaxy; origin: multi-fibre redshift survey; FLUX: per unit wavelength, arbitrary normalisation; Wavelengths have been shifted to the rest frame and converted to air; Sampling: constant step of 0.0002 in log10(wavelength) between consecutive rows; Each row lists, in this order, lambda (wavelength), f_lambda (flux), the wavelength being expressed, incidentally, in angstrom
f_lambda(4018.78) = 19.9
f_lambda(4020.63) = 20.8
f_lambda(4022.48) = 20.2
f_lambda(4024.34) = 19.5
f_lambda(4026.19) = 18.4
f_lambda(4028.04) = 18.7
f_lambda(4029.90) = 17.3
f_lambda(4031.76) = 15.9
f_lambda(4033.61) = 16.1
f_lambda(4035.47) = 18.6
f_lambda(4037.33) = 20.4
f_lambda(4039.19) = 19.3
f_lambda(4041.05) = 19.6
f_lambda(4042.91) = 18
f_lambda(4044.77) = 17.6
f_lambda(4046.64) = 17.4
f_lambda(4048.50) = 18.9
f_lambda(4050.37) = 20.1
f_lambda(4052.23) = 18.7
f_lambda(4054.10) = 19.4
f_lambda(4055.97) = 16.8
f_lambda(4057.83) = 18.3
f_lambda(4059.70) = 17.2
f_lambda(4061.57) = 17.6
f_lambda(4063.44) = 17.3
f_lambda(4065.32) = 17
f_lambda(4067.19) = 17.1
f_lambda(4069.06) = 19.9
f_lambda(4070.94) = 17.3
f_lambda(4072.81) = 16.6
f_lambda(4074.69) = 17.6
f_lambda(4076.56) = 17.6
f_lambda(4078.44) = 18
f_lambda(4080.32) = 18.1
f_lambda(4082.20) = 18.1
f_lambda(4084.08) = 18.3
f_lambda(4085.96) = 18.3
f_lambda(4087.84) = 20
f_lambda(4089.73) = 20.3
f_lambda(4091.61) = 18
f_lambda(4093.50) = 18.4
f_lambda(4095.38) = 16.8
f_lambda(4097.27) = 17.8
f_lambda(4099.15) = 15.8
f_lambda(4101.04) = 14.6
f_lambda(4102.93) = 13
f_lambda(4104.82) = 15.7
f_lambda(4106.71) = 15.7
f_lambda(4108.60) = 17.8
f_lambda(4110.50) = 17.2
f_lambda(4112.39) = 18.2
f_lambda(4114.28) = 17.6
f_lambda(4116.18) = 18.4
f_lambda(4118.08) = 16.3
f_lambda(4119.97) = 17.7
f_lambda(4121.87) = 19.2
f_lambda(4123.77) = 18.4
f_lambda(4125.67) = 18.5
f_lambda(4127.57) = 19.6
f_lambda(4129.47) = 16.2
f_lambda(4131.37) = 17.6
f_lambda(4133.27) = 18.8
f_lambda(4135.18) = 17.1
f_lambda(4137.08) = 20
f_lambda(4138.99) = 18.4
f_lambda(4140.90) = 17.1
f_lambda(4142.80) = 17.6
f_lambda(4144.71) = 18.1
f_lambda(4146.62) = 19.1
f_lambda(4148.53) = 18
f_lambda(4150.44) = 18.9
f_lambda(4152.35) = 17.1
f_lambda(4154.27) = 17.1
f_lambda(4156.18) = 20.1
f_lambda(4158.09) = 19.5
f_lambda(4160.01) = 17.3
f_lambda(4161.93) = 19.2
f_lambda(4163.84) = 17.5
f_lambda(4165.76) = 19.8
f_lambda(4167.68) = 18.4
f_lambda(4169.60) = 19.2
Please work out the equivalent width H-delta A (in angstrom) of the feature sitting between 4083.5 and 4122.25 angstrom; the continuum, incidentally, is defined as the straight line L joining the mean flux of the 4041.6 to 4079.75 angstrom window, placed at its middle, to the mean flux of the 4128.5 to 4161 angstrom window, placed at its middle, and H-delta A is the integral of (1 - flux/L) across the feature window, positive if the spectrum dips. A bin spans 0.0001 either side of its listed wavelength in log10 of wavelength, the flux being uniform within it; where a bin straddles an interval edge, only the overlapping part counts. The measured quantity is 1.5 angstrom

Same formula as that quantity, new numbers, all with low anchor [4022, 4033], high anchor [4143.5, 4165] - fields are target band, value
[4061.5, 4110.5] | 2.3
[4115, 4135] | 0.3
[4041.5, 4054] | -0.2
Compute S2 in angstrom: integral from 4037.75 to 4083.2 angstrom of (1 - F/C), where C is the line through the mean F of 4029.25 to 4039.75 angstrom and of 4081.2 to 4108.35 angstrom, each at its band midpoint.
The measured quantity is -1.2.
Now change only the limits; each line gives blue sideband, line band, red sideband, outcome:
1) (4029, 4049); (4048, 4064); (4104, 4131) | -0.2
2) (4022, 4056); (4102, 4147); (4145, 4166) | 2.0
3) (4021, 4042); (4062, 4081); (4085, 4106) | 0.0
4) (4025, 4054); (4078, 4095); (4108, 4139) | -0.4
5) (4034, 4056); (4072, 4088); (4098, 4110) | -1.1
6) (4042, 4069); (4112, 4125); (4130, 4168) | 0.2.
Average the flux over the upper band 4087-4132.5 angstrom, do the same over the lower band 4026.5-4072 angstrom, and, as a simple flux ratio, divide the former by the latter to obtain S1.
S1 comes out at 0.96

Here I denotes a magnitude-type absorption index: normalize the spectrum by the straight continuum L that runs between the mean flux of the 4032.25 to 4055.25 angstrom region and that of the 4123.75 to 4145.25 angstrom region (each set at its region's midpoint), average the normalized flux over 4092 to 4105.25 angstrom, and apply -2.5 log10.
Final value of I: 0.14 mag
